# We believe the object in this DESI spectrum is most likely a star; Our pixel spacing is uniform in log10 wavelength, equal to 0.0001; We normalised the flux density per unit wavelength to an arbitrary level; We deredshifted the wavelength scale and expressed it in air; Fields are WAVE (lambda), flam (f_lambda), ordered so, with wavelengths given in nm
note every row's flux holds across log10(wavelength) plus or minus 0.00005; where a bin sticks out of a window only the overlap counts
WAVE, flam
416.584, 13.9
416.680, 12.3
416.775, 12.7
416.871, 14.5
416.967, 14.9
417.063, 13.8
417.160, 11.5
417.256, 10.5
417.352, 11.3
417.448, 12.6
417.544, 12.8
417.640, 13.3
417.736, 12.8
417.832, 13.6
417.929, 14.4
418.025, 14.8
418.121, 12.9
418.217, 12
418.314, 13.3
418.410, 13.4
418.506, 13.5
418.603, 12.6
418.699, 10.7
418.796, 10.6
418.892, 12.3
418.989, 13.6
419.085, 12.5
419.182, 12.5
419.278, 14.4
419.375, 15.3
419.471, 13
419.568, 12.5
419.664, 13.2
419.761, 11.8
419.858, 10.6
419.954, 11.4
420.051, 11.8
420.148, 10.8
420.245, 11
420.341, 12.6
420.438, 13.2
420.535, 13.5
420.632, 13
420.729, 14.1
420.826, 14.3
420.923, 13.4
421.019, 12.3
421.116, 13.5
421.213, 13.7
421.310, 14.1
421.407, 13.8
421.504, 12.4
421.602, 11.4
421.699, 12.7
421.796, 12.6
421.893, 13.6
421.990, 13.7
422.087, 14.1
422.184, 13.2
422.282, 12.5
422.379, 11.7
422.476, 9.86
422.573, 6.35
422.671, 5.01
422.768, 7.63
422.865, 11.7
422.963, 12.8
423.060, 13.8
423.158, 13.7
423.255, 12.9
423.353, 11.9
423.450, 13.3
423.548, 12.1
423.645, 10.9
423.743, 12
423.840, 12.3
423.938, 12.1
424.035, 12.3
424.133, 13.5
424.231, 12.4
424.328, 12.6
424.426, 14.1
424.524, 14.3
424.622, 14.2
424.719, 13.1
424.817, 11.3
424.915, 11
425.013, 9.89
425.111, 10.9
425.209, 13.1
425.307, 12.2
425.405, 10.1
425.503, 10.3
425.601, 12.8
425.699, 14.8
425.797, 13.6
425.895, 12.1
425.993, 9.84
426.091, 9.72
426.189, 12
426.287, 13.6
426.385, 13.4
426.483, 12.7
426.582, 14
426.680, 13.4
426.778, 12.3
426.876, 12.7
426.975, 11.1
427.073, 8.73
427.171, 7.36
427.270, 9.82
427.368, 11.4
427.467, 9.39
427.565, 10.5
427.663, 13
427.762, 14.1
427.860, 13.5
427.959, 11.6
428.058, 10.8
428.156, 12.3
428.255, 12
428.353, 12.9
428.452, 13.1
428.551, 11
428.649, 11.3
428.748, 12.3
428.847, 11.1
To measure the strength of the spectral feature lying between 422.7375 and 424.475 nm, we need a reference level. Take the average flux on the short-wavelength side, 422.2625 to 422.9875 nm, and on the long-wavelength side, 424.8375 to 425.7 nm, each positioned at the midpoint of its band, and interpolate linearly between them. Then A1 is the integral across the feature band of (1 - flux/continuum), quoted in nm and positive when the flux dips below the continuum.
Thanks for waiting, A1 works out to -0.37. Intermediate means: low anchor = 9.48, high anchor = 11.5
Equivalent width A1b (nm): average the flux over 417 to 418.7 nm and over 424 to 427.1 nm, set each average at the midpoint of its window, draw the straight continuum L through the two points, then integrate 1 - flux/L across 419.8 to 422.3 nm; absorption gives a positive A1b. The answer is -0.04 nm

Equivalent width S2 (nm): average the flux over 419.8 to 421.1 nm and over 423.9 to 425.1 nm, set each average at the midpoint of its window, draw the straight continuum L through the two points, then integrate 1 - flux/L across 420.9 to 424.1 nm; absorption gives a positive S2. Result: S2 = 0.10 nm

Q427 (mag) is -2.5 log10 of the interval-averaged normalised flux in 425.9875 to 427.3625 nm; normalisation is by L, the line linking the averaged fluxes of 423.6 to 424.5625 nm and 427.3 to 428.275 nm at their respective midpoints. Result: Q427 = 0.05 mag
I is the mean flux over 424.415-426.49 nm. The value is 12.2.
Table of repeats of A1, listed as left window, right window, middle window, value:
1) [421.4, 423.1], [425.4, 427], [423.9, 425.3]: -0.055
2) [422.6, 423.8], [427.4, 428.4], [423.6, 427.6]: -0.072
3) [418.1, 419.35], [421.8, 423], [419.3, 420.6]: -0.029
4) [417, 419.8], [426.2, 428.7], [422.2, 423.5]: 0.134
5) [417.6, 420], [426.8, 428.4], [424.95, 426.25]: 0.003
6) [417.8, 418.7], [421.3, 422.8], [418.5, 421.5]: -0.079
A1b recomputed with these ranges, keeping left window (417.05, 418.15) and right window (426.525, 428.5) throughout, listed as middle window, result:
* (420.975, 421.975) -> -0.053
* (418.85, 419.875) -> -0.027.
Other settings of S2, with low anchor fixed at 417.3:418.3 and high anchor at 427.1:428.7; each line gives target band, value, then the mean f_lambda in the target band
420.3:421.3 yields -0.065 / 13.4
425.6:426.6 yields -0.068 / 12.5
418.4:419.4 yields 0.008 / 12.8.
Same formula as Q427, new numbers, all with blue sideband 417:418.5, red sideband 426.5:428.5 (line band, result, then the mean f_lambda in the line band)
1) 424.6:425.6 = 0.038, 11.6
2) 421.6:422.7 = 0.079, 11.5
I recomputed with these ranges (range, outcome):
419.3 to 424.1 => 12.3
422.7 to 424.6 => 12.4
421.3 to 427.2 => 12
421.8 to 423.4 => 11.6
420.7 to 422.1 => 13.3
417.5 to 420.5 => 12.7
